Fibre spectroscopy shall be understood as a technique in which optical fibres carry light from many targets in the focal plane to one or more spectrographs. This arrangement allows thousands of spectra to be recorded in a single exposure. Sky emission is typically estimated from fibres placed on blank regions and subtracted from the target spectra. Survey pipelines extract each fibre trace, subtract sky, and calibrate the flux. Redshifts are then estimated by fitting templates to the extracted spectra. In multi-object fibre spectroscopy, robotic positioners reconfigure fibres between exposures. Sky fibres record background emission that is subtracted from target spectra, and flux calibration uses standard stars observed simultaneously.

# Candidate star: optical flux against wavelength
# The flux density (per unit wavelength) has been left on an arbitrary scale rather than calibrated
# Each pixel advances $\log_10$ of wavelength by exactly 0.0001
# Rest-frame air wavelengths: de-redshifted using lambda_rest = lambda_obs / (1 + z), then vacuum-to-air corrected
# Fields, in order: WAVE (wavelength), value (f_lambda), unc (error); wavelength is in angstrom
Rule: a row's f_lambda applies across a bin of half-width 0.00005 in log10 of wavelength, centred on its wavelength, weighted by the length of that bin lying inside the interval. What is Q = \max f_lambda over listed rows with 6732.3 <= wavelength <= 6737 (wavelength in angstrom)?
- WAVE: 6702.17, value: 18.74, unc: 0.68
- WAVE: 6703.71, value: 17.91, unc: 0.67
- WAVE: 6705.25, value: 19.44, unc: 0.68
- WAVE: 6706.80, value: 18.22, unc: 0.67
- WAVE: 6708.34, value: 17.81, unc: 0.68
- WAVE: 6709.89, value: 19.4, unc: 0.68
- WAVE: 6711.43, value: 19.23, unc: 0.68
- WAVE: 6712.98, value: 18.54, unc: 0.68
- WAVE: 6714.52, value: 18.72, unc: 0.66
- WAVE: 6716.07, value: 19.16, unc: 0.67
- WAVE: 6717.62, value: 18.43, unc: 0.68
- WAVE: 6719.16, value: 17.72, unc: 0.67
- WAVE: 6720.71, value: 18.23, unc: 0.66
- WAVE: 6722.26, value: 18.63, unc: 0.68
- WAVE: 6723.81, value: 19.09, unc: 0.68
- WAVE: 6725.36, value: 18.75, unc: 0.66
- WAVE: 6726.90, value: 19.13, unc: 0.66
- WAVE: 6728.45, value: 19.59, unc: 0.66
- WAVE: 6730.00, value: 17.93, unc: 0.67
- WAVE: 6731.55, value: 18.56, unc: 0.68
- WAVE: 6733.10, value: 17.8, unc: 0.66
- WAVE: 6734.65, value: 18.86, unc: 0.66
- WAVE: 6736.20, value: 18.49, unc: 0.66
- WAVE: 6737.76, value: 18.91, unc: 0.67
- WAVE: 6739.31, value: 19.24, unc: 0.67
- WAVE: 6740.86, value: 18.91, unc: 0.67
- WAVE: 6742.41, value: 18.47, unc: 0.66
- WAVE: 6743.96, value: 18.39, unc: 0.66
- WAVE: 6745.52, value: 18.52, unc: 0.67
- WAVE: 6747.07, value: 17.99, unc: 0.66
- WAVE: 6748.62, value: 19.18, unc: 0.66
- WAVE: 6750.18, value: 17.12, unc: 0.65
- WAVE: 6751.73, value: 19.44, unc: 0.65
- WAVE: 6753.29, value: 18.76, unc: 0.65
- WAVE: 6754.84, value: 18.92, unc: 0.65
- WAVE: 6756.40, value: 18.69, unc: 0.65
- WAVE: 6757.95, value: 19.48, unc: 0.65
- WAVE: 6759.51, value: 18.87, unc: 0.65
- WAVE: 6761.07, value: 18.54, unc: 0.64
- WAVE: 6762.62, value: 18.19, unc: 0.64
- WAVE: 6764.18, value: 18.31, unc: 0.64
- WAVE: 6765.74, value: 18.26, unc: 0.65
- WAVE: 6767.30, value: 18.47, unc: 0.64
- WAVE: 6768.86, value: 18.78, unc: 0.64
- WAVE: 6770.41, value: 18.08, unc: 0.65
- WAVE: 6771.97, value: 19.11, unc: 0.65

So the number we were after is 18.86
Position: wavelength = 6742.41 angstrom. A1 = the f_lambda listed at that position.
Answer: 18.47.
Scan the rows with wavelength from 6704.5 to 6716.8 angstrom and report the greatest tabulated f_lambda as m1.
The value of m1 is 19.44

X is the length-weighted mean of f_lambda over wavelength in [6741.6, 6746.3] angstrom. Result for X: 18.5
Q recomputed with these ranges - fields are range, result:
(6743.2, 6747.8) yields 18.52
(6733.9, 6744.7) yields 19.24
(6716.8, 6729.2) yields 19.59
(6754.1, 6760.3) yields 19.48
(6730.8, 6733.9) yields 18.56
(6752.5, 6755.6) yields 18.92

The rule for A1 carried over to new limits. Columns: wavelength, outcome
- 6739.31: 19.24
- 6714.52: 18.72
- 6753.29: 18.76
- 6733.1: 17.8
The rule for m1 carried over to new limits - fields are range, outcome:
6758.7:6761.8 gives 18.87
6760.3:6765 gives 18.54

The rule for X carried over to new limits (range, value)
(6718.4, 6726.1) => 18.5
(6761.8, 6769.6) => 18.4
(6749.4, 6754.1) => 18.5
